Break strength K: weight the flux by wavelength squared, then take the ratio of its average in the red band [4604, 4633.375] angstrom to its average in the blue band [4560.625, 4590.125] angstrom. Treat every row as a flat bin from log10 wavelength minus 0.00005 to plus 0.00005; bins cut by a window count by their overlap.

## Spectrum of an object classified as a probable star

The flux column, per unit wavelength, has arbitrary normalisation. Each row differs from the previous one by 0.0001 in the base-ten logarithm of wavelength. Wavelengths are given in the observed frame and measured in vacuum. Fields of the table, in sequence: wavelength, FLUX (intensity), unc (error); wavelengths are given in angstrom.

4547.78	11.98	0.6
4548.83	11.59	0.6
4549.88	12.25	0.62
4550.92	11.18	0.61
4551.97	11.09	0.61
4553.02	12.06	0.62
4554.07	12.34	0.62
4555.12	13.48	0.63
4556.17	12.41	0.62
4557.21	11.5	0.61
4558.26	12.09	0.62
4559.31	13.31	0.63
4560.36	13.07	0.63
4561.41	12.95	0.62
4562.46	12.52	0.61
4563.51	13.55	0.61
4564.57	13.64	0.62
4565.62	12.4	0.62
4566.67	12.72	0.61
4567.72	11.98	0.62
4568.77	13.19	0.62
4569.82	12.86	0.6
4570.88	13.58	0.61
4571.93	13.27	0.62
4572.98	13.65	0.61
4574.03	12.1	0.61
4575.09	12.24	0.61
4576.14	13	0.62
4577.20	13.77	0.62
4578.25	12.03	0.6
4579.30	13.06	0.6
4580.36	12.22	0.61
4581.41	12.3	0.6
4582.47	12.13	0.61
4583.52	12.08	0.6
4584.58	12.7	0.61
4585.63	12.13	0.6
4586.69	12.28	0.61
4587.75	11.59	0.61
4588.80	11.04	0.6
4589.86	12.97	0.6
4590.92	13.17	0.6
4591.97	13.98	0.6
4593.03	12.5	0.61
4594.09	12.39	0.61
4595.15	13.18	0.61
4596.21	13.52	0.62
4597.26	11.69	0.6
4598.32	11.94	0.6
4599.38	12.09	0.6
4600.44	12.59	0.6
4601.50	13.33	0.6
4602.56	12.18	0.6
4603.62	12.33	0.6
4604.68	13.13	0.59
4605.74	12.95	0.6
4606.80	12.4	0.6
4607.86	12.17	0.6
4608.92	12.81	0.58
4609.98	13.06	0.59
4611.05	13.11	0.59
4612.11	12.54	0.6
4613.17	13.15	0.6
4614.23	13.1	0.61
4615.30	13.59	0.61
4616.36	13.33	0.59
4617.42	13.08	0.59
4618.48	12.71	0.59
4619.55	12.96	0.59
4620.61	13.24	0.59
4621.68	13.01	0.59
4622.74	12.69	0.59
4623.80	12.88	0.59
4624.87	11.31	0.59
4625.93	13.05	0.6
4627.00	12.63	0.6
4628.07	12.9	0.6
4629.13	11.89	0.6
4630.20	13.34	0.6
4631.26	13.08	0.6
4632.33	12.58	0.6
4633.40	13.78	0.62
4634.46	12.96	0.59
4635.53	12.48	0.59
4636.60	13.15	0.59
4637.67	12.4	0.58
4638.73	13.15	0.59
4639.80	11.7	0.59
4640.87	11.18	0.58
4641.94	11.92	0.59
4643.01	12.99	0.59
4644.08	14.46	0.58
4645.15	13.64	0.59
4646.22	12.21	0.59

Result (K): 1.04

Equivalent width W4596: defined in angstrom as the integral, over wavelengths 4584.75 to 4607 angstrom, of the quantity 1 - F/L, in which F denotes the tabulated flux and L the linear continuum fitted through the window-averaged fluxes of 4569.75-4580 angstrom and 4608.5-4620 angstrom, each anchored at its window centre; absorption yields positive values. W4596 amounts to 0.8 angstrom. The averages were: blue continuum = 12.9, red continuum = 13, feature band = 12.5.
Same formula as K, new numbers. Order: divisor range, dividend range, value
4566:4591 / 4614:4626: 1.04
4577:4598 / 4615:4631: 1.04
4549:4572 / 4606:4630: 1.04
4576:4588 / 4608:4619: 1.06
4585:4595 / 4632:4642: 1.03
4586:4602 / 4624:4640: 1.03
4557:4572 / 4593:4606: 1.00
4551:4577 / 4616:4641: 1.03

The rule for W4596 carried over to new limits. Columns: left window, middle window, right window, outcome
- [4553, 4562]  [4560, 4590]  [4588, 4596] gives 0.1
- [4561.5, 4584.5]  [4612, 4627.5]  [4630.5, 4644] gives -0.2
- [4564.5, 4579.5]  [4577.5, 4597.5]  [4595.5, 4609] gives 0.3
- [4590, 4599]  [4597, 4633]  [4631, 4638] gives 0.3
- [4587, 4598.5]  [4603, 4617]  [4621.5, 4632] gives -0.3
